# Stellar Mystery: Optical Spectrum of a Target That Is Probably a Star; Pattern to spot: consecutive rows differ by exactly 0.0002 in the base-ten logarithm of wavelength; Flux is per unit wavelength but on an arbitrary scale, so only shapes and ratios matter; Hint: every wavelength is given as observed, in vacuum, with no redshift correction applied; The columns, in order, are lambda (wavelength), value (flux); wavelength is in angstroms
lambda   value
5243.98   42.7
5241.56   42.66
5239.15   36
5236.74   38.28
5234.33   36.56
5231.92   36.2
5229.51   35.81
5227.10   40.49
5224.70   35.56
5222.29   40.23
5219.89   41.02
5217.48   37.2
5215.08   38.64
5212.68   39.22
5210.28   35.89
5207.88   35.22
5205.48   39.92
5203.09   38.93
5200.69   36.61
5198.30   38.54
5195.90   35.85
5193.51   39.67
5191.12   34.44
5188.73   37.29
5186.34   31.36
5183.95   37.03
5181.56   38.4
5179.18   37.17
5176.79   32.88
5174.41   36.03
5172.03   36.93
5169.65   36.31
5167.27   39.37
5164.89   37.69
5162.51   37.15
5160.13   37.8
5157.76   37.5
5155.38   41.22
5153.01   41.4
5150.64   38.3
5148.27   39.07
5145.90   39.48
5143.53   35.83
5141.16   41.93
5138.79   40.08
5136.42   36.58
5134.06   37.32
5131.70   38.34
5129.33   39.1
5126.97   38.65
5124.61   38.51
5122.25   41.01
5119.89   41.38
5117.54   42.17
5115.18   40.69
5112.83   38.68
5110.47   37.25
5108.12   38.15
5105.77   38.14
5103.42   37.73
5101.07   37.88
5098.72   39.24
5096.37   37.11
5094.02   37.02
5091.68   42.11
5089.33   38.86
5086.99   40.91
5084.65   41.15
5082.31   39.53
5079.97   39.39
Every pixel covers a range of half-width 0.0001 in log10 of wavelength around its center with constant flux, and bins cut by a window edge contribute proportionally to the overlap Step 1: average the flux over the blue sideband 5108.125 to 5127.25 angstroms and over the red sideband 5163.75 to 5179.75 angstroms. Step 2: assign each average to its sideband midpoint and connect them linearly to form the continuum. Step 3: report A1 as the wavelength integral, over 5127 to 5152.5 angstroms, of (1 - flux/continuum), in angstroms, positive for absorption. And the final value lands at -0.1 angstroms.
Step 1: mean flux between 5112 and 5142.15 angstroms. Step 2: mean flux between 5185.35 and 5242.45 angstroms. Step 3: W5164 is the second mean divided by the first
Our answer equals 0.95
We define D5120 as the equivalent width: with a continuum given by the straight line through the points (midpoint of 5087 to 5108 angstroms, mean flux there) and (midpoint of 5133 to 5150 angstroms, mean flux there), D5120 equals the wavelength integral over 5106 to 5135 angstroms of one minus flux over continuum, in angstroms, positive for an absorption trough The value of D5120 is -0.5 angstroms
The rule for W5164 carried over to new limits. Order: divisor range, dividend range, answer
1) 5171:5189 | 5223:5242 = 1.05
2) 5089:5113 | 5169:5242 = 0.97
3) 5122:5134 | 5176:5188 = 0.92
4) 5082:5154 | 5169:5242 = 0.95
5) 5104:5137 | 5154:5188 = 0.95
